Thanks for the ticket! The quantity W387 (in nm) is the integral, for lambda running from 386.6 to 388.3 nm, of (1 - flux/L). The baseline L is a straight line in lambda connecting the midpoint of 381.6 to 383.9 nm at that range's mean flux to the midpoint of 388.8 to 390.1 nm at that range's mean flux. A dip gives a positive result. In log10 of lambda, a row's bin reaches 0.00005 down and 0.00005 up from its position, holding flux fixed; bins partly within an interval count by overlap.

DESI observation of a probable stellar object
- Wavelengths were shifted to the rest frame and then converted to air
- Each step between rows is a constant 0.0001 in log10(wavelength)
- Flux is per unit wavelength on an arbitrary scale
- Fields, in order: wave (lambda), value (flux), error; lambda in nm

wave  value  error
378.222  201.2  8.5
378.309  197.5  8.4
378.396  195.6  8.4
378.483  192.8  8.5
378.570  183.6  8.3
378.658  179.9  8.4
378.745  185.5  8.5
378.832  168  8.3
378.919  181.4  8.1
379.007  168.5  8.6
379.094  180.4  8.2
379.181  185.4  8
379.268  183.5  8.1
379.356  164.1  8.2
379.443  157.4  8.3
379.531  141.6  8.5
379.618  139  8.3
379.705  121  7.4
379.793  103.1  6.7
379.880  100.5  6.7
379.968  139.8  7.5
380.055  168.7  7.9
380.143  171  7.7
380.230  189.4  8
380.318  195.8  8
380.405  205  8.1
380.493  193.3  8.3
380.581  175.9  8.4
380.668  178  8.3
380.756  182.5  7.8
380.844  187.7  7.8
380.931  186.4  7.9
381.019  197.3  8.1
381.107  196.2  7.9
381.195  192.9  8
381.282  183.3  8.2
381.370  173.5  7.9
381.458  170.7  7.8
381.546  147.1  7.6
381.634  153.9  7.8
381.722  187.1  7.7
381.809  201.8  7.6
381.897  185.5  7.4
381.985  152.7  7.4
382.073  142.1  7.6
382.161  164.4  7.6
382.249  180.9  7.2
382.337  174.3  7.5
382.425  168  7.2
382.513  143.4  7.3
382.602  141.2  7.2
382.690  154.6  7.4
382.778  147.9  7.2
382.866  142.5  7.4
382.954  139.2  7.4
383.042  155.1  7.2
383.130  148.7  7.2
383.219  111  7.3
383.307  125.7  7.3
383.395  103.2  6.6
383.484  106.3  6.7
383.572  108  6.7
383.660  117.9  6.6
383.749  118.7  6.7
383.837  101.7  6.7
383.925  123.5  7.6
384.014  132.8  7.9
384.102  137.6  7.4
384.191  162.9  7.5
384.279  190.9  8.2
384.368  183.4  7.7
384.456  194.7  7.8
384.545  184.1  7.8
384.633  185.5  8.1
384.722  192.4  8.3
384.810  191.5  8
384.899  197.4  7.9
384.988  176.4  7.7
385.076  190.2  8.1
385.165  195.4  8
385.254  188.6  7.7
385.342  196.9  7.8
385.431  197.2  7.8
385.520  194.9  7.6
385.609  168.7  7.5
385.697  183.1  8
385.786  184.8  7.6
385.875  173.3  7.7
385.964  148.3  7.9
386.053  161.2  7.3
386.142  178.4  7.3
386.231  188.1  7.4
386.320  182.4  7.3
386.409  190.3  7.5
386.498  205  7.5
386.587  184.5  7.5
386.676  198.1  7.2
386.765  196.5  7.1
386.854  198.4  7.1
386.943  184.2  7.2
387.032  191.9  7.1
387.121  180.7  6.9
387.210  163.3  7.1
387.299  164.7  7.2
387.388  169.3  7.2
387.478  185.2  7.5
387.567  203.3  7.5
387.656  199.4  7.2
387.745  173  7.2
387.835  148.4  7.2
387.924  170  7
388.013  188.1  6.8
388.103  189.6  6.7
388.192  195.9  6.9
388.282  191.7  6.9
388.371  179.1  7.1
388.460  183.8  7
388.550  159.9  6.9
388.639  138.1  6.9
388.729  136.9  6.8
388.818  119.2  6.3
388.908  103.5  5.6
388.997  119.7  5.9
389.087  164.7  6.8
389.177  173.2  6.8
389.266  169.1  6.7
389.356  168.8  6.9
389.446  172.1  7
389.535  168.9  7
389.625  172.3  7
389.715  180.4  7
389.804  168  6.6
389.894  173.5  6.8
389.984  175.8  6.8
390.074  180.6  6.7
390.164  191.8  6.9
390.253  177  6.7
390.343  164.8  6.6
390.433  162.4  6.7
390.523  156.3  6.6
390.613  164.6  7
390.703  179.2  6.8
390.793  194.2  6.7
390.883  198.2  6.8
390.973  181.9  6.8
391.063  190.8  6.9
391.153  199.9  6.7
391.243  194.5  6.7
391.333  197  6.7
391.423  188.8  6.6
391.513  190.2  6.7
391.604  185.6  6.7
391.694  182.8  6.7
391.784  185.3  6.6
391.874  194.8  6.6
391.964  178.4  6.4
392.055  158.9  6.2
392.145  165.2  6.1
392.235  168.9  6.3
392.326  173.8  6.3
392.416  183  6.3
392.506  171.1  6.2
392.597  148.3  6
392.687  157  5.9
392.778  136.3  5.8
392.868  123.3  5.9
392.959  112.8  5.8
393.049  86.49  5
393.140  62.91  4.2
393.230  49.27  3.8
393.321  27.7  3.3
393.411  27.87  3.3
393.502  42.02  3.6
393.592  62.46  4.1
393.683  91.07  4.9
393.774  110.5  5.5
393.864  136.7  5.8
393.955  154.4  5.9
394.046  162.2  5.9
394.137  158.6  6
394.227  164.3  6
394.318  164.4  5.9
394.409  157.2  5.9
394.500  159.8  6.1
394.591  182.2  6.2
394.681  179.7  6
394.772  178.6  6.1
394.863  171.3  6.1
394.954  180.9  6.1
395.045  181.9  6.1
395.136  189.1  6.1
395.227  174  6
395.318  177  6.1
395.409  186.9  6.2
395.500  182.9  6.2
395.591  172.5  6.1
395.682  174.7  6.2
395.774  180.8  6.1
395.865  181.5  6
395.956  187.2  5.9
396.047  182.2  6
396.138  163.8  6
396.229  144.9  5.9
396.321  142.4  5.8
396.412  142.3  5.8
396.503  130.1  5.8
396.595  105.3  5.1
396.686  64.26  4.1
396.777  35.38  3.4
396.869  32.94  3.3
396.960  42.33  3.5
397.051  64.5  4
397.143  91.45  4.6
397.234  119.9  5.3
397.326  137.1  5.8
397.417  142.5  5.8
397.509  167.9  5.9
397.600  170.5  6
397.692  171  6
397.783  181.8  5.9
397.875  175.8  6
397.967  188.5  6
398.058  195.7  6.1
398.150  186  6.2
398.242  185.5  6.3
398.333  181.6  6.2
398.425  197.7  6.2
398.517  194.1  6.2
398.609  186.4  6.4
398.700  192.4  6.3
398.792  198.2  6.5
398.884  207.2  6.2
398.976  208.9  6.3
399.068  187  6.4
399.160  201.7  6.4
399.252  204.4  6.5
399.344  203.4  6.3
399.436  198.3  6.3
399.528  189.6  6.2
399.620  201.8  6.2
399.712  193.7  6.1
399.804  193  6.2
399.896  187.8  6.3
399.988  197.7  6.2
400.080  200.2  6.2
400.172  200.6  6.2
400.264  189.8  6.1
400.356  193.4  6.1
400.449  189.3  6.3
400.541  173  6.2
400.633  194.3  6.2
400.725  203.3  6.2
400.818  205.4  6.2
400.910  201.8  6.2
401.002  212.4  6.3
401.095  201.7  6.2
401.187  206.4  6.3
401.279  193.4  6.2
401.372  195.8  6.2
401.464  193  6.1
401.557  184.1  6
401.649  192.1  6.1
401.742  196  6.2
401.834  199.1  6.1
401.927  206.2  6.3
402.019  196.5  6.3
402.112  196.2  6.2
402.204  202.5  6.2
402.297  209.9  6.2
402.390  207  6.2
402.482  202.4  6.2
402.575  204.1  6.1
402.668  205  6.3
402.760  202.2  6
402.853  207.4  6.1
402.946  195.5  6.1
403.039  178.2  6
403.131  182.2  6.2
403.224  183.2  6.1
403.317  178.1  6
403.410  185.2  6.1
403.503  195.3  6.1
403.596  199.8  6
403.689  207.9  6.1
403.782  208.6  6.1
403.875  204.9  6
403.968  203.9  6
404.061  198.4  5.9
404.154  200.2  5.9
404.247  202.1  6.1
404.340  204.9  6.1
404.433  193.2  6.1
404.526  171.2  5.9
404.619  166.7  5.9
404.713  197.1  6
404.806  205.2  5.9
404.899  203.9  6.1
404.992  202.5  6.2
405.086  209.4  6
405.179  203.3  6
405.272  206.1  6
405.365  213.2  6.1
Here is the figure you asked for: -0.297 nm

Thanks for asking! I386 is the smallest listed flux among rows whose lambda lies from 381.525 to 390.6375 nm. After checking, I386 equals 101.7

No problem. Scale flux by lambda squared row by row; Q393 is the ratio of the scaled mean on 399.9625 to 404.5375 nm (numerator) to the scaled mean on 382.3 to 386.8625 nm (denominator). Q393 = 1.3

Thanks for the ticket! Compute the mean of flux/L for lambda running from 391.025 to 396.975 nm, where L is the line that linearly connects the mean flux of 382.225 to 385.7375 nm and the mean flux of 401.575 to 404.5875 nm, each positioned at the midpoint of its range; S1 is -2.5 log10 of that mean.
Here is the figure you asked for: 0.212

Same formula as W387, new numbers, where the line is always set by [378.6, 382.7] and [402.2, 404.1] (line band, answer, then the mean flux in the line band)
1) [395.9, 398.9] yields 0.668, 148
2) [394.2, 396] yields 0.108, 176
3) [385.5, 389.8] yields 0.106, 174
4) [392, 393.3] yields 0.357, 134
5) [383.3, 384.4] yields 0.266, 131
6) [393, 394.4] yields 0.636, 102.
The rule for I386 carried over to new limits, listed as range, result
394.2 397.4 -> 32.94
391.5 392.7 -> 148.3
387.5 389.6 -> 103.5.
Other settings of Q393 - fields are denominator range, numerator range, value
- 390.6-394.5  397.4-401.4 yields 1.35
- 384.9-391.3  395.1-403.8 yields 1.07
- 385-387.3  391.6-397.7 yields 0.79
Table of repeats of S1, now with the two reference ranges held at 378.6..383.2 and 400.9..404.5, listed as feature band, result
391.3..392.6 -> 0.02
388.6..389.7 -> 0.18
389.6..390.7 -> 0.05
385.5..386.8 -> -0.05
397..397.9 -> 0.33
